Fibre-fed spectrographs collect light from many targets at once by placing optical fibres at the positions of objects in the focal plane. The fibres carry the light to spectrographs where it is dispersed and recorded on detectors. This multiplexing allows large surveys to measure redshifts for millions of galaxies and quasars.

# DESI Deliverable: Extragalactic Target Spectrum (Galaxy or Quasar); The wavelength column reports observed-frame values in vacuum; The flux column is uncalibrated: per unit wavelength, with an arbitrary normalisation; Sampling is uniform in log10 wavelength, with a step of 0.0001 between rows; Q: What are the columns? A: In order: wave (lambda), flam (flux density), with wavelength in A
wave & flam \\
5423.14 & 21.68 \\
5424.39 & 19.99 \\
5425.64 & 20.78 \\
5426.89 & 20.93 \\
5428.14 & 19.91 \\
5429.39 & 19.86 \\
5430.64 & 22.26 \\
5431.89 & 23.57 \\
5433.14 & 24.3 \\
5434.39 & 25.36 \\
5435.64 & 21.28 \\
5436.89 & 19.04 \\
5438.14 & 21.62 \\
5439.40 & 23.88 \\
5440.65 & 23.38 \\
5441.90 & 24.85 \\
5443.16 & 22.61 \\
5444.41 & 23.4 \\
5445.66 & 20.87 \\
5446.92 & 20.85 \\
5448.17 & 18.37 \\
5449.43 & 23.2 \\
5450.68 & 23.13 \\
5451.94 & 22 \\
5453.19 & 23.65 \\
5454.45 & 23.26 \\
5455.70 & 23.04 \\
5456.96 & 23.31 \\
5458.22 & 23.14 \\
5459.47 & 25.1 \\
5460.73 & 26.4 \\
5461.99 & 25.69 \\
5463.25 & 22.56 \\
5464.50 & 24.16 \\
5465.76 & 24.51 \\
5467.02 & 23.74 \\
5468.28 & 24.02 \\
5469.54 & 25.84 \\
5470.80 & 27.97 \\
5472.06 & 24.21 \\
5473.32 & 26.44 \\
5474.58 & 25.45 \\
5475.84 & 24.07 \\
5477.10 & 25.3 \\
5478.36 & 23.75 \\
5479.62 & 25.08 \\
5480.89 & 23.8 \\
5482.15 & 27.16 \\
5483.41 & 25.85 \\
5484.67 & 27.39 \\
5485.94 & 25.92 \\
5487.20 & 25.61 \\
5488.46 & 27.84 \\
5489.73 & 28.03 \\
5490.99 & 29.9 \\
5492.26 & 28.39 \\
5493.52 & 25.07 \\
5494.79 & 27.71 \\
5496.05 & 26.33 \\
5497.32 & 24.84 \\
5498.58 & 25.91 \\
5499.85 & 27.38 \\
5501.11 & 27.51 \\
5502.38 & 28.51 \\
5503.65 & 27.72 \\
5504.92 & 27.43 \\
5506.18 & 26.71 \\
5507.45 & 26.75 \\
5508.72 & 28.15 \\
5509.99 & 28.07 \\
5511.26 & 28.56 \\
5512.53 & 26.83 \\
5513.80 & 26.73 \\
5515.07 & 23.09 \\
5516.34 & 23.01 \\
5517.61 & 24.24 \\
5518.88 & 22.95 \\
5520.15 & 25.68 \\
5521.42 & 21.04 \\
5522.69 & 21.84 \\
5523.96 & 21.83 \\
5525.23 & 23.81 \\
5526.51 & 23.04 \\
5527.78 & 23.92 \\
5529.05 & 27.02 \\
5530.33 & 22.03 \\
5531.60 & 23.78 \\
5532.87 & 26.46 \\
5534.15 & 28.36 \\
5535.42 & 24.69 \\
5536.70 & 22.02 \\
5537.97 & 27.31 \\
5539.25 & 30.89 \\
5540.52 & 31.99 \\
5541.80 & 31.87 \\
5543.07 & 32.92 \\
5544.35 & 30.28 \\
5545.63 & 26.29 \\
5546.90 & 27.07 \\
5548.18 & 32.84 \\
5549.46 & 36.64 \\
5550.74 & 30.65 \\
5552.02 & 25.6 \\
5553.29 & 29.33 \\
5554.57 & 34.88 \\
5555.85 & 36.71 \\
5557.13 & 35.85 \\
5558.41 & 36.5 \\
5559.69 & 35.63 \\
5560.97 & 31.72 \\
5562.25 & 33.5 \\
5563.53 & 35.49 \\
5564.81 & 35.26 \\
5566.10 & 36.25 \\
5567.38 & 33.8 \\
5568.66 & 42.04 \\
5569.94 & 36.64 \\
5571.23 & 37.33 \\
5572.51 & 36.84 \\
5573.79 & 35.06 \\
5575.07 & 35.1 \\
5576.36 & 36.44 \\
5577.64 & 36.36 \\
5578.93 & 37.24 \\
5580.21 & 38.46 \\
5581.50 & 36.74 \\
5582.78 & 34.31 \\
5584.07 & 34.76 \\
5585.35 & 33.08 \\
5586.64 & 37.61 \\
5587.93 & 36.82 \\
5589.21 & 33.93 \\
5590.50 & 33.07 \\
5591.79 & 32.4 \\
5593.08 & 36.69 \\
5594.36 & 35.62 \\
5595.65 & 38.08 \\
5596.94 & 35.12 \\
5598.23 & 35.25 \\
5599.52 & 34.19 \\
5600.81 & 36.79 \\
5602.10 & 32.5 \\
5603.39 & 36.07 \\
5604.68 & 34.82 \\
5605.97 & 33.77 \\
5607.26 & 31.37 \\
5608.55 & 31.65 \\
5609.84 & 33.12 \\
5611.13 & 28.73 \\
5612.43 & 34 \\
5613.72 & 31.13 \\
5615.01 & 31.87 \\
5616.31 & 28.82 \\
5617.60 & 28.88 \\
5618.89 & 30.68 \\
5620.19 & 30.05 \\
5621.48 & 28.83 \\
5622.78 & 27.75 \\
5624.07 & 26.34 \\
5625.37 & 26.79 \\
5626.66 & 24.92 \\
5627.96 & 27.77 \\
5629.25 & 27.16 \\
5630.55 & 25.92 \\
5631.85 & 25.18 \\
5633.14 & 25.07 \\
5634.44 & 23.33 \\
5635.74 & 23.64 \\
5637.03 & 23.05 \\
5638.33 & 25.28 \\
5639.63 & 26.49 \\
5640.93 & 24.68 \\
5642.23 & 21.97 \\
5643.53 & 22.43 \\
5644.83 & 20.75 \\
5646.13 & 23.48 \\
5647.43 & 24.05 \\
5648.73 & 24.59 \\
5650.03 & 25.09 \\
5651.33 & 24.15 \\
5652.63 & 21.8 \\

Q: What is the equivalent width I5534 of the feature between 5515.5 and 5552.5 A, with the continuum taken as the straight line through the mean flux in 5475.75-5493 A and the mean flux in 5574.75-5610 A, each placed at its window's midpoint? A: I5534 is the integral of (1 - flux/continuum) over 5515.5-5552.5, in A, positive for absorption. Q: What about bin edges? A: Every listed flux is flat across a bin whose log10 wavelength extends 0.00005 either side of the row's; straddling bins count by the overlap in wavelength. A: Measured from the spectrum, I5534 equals 4.7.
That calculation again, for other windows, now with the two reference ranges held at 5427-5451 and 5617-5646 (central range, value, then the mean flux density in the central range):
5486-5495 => -1.67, 27.4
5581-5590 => -3.76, 35.3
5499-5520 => -2.68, 26.4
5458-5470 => -1.02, 24.6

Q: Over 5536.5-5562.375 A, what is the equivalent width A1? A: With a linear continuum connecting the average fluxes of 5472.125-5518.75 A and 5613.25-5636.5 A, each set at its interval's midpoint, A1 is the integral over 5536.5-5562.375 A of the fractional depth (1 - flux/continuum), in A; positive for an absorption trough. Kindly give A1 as -4.6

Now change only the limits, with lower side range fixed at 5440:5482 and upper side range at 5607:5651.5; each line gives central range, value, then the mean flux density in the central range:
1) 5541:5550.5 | -2.2 A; 31.1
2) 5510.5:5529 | 0.6 A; 24.2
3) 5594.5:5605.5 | -3.8 A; 35.3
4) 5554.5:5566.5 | -4.5 A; 35.2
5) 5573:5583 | -4.0 A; 36.3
